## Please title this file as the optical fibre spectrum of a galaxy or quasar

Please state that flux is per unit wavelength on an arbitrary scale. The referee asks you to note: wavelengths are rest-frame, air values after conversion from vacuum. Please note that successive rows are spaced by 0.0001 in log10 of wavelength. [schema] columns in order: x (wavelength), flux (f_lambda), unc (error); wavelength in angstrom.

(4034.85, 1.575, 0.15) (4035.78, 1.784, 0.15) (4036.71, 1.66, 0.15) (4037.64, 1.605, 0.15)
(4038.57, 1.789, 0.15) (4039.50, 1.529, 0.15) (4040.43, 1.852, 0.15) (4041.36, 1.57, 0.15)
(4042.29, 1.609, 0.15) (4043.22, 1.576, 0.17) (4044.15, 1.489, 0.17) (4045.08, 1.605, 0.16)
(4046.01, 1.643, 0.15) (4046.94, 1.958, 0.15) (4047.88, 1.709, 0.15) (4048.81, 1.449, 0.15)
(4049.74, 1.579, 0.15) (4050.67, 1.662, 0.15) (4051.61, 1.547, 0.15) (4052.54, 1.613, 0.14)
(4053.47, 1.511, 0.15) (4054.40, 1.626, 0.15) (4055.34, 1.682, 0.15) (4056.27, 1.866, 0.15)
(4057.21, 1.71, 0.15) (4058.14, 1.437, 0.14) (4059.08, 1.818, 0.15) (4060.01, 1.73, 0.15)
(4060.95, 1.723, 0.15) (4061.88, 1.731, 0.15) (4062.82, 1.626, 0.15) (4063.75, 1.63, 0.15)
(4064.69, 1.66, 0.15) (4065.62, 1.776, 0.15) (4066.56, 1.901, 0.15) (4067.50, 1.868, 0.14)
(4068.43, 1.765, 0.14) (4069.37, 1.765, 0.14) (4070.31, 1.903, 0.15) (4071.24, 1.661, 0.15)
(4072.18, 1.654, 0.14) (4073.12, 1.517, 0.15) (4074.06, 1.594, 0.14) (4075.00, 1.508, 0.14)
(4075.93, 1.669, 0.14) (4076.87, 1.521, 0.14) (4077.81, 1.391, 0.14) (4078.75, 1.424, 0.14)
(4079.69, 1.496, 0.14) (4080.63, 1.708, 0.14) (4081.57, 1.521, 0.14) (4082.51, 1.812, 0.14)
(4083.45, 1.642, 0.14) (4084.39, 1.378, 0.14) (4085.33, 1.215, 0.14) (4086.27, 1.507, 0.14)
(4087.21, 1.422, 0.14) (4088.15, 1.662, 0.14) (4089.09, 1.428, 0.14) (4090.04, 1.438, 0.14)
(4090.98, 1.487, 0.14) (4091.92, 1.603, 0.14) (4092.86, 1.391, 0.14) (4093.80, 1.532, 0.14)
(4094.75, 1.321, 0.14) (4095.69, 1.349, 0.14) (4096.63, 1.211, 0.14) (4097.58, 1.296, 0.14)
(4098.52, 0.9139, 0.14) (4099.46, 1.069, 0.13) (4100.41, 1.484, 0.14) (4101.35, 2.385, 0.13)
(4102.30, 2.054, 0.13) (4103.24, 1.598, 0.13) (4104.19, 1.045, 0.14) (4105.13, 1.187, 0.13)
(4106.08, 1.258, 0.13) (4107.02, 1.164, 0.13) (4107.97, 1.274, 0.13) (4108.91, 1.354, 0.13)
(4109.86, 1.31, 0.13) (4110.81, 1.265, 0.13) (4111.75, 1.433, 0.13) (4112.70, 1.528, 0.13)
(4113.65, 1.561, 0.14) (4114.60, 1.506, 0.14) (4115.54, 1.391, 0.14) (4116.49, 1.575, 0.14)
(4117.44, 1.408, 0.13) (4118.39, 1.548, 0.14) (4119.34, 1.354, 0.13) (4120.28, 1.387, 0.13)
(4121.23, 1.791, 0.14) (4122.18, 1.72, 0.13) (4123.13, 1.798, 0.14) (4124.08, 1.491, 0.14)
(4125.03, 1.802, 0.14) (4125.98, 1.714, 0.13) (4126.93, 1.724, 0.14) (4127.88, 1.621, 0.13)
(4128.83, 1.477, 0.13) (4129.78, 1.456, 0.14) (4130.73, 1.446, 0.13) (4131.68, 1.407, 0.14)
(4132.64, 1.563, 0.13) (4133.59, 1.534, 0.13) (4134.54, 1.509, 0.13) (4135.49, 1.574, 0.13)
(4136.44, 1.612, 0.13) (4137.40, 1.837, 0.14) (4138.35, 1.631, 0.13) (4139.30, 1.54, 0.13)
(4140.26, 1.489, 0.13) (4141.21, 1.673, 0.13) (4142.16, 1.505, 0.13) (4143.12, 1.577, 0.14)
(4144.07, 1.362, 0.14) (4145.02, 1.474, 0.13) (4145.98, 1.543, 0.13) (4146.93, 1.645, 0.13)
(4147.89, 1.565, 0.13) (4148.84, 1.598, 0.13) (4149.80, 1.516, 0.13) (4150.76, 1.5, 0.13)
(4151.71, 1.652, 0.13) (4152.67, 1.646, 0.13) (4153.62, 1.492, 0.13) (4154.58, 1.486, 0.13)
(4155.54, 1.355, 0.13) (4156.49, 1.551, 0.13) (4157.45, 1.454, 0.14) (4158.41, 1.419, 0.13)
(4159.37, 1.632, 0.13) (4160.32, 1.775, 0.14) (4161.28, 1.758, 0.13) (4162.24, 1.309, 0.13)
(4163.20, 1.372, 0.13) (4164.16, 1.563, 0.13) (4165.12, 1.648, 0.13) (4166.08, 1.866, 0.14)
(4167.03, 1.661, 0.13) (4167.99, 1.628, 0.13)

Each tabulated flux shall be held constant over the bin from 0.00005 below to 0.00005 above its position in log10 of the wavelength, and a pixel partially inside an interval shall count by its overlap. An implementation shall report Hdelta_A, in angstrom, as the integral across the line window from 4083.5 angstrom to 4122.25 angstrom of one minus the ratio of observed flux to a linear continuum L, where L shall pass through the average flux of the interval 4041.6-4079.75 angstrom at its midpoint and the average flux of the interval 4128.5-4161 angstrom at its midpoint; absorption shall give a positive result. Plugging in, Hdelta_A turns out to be 4.0 angstrom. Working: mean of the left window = 1.65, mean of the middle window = 1.43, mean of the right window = 1.55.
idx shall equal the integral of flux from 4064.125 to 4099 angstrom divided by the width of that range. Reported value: 1.54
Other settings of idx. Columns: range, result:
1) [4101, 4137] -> 1.52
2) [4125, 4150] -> 1.57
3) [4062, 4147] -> 1.53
